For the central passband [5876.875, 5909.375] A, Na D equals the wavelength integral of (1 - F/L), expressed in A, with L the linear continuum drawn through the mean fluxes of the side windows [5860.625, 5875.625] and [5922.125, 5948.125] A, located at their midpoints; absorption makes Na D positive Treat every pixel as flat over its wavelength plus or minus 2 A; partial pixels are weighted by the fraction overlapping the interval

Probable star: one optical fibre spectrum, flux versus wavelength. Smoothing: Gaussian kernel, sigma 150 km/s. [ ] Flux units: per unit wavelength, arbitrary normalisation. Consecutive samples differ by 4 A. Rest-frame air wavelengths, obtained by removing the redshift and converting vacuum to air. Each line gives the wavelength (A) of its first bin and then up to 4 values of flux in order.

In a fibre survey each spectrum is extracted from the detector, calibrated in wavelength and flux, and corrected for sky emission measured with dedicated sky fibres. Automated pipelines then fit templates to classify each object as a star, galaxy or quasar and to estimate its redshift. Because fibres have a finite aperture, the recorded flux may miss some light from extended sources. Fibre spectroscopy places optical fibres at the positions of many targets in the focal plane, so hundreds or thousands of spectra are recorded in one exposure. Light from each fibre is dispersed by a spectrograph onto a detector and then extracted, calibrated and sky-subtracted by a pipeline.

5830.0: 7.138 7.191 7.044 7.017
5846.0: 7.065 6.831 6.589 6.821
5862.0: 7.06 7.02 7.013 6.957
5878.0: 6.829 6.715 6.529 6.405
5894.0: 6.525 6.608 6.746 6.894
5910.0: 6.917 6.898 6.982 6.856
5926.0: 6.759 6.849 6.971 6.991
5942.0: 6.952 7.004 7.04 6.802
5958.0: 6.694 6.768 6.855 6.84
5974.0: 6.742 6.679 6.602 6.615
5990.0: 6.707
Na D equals 1.5 A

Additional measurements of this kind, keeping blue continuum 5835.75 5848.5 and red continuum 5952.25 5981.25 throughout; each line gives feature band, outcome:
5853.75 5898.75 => 1.3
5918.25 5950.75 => -0.4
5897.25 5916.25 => 0.2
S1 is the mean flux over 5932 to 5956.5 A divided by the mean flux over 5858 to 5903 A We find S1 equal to 1.0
